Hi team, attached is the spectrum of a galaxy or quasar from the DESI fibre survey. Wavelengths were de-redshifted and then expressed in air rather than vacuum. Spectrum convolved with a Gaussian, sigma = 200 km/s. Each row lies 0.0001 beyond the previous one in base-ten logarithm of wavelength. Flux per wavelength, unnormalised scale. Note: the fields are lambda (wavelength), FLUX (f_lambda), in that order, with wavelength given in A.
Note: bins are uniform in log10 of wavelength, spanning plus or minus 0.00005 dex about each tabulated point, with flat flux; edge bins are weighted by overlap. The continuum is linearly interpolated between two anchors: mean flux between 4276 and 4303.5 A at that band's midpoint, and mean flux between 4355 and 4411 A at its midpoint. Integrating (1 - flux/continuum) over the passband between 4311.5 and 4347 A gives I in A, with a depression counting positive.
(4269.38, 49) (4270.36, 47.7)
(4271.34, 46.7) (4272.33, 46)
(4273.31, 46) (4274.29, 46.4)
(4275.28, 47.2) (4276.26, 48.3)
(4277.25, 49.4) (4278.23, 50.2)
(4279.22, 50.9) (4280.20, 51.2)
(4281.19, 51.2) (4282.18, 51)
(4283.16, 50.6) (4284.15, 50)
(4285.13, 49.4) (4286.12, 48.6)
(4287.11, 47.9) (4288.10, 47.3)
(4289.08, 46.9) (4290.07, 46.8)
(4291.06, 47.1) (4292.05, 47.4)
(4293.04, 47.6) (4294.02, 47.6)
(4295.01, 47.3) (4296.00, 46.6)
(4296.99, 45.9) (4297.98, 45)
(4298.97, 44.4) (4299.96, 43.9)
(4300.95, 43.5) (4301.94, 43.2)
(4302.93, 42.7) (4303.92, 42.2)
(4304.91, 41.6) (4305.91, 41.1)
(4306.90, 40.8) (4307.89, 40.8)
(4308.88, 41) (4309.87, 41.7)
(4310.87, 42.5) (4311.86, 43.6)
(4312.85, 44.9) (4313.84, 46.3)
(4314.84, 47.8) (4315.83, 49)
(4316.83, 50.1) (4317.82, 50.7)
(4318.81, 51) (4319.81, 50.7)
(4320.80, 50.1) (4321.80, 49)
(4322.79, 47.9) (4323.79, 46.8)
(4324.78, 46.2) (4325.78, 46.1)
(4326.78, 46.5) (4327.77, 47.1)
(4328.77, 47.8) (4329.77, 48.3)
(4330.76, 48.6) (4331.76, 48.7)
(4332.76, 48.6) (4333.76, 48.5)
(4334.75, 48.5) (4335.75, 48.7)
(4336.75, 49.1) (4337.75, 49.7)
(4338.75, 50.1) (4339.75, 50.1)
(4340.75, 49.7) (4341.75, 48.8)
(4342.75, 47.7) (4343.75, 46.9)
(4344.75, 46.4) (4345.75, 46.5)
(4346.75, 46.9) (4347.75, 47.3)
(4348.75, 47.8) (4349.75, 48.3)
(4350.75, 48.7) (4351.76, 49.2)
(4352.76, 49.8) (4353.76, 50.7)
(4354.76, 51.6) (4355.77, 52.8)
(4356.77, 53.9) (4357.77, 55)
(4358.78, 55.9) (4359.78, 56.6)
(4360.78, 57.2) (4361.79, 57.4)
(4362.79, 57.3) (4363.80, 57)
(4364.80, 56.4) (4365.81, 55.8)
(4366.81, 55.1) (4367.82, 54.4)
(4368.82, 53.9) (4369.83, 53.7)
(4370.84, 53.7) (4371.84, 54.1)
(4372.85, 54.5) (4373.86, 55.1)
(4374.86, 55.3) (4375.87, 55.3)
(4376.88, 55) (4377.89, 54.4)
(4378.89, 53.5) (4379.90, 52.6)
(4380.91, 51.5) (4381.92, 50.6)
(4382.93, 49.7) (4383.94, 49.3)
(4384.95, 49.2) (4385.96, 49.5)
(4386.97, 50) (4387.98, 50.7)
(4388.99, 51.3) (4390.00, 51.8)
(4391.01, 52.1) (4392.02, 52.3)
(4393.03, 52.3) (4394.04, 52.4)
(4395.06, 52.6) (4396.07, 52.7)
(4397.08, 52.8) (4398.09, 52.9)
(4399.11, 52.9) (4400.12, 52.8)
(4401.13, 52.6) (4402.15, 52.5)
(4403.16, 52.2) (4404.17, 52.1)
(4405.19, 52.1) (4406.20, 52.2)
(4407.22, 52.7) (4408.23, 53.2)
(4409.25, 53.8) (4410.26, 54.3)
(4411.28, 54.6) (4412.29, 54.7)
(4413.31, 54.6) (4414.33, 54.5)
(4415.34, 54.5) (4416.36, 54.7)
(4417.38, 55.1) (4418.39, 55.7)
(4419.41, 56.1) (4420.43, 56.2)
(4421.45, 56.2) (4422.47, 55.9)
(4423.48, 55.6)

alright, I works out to 1.3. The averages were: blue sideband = 47.5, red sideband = 53.3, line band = 48.2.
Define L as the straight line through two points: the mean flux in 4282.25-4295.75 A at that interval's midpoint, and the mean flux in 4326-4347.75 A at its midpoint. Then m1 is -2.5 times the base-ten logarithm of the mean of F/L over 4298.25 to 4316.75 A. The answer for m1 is 0.11 mag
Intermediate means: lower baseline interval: 48.1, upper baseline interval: 48.2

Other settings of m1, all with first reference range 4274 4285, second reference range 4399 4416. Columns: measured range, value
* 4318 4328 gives 0.06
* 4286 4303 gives 0.09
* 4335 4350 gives 0.07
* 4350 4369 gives -0.04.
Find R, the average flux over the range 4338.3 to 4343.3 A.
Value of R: 49.2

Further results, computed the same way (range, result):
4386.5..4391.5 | 51.2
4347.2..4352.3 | 48.3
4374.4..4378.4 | 55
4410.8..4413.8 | 54.7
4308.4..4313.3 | 42.7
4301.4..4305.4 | 42.5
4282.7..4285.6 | 50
